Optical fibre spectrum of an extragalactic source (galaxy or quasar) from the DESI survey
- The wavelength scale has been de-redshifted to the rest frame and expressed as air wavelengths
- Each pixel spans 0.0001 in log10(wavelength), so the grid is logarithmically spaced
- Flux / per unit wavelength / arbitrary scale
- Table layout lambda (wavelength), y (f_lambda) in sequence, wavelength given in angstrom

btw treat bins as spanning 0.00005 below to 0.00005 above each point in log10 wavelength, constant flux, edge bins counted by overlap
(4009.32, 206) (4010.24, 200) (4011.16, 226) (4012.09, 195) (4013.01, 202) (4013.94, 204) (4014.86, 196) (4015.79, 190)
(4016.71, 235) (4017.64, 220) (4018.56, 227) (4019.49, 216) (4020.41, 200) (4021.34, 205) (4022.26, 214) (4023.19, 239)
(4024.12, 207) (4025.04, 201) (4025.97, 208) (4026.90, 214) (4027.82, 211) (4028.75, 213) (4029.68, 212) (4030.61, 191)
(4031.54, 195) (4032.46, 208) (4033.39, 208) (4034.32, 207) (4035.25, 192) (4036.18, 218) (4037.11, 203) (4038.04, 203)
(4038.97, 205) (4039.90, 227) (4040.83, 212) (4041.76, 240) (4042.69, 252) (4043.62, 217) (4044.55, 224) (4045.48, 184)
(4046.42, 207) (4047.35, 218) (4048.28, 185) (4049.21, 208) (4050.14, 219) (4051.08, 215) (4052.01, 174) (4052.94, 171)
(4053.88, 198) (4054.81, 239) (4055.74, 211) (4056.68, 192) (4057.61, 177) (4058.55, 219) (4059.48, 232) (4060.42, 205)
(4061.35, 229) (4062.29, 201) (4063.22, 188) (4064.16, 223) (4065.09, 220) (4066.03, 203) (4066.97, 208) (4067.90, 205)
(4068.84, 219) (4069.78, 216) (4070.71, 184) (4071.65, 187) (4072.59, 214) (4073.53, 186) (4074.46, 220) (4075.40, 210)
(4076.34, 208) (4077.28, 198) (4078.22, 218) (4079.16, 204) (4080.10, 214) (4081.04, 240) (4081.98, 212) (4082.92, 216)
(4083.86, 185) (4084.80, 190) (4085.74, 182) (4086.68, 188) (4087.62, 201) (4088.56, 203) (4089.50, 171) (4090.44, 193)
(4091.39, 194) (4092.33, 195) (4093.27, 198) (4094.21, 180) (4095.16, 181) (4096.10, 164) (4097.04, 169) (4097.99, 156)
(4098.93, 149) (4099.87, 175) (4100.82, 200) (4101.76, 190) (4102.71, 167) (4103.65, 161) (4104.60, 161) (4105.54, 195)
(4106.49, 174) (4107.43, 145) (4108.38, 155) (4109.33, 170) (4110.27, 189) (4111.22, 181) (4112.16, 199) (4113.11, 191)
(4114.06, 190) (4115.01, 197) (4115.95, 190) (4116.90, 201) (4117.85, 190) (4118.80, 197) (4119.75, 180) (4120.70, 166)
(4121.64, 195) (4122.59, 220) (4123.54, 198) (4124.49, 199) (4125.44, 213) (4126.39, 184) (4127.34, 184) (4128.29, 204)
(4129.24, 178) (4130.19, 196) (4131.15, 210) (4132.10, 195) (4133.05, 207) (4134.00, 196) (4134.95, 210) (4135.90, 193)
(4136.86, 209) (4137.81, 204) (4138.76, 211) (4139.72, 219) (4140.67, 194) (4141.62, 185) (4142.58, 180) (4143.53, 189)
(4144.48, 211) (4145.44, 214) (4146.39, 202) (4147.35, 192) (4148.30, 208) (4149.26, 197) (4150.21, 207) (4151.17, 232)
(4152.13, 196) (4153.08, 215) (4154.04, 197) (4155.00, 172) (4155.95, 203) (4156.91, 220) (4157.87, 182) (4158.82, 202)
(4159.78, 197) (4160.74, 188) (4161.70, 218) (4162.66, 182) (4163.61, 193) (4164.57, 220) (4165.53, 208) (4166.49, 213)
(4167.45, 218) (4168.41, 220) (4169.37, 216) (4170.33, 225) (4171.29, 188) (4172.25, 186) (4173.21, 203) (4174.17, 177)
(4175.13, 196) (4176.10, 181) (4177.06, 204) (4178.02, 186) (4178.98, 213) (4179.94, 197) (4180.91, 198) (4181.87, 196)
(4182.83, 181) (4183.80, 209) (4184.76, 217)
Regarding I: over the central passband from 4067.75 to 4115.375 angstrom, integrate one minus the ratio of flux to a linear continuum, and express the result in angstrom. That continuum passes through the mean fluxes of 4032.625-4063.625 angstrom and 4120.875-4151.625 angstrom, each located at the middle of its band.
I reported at 3.5 angstrom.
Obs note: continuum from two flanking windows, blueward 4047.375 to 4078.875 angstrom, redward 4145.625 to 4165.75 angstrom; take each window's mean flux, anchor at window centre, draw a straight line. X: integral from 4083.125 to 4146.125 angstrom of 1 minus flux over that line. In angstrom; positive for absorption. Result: 4.5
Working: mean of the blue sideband 206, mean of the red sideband 202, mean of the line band 189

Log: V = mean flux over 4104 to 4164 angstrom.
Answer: 195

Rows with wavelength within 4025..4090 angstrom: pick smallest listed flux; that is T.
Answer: 171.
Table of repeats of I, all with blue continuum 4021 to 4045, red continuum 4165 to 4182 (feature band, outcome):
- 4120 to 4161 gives 1.0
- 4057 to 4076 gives 0.3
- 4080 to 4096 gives 1.0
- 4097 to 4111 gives 2.5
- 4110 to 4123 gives 0.9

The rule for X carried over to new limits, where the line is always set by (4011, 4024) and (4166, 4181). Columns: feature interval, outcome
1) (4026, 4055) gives 0.2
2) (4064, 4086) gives 0.1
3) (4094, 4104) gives 1.7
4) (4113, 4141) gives 0.9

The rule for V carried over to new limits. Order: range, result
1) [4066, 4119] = 191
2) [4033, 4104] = 201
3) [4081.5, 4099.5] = 186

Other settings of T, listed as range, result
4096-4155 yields 145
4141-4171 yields 172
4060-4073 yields 184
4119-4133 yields 166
